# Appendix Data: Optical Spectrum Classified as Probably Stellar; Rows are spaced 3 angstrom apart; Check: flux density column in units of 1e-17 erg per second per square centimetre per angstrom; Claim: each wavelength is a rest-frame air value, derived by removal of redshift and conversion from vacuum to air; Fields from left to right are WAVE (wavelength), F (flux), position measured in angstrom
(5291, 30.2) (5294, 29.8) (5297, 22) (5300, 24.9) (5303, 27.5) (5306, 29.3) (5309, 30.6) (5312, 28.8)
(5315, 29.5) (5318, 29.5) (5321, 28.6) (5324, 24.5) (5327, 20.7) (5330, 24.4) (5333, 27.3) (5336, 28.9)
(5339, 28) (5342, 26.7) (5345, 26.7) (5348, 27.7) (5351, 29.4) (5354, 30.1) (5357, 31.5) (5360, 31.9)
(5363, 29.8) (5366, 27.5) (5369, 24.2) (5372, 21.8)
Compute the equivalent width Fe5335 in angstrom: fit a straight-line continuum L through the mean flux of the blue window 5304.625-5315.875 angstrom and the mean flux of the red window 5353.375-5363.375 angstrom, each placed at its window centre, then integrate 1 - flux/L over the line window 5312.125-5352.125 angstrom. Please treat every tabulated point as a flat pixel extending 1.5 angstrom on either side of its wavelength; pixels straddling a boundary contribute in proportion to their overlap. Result 4.1 angstrom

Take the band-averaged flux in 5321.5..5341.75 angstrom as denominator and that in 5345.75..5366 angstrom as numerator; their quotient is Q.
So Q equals 1.15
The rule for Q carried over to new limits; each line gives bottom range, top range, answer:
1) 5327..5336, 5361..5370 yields 1.08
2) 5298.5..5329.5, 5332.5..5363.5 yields 1.06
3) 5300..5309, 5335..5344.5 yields 0.98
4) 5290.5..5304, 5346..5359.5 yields 1.12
